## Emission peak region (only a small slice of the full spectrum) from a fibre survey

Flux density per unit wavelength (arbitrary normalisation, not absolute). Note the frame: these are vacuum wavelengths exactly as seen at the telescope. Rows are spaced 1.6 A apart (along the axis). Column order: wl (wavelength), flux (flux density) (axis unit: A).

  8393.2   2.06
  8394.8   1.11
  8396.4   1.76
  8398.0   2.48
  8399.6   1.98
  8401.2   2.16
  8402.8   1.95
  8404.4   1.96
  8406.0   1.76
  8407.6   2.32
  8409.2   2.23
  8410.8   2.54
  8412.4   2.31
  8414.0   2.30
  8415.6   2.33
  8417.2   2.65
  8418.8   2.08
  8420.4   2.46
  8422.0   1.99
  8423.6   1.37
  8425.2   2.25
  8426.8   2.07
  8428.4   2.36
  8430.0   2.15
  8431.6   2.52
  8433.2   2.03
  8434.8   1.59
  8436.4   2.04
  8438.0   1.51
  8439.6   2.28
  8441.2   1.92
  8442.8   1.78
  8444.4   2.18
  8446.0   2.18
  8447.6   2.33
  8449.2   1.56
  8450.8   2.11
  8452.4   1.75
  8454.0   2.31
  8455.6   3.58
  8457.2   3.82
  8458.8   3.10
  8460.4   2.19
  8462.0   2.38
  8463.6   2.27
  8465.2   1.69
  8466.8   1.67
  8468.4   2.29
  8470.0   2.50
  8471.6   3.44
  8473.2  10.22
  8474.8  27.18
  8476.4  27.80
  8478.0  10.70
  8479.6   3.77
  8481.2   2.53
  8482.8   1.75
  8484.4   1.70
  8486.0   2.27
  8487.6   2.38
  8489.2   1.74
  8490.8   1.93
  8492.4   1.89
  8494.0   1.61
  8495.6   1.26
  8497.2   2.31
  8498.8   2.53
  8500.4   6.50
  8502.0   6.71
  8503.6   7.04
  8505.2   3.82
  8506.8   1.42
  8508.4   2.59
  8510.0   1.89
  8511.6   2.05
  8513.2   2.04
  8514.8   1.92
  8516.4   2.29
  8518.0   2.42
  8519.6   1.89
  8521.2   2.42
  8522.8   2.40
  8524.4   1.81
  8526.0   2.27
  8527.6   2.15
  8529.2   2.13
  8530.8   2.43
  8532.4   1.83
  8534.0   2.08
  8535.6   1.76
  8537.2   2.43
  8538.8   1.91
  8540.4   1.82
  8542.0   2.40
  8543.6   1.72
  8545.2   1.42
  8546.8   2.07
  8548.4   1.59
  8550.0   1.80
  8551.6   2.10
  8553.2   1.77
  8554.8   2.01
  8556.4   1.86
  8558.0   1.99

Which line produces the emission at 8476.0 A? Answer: Halpha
